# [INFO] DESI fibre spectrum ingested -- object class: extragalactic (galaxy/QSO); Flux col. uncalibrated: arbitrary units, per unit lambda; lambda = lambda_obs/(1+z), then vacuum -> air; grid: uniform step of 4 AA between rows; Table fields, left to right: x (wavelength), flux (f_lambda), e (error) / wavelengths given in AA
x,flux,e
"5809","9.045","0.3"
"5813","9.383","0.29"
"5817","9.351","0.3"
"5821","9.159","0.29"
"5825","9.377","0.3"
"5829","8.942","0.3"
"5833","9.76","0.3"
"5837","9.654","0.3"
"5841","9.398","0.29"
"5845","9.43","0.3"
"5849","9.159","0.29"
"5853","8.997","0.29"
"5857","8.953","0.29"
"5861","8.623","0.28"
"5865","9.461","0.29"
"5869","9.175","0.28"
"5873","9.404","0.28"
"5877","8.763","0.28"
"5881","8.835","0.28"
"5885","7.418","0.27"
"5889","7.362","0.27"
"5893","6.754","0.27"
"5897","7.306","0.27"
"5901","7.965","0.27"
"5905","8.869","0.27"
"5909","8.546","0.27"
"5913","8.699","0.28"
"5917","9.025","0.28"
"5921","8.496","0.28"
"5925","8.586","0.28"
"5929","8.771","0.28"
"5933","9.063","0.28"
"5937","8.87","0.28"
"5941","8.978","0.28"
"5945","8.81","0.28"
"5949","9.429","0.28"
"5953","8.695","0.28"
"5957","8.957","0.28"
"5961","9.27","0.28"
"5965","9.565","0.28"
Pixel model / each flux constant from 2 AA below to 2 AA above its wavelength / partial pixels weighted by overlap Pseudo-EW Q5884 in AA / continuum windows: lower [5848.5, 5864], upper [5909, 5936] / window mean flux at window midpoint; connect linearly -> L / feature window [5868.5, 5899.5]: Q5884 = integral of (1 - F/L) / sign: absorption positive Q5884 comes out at 2.78 AA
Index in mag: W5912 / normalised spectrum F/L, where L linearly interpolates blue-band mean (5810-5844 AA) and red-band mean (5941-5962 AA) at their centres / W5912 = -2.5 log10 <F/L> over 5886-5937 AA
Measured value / 0.10 mag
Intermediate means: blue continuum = 9.37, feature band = 8.29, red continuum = 9.02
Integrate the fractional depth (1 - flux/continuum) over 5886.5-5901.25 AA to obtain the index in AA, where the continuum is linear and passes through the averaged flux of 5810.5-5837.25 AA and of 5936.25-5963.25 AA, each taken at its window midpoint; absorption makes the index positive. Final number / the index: 3.0 AA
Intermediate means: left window 9.35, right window 9.01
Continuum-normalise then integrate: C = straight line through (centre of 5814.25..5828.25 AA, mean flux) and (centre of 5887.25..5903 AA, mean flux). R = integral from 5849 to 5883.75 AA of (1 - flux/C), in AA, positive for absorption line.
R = -3.9 AA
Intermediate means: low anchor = 9.27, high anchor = 7.35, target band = 9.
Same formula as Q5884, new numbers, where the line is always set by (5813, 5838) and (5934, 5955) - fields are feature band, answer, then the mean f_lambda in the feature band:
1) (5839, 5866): 0.4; 9.13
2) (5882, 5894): 2.4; 7.35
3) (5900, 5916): 0.9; 8.59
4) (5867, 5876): 0.0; 9.23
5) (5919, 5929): 0.5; 8.59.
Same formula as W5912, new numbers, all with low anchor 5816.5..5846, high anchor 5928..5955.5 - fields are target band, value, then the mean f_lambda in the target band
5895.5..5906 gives 0.141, 8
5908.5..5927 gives 0.045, 8.68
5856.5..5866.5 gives 0.032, 9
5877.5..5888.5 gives 0.135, 8.11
